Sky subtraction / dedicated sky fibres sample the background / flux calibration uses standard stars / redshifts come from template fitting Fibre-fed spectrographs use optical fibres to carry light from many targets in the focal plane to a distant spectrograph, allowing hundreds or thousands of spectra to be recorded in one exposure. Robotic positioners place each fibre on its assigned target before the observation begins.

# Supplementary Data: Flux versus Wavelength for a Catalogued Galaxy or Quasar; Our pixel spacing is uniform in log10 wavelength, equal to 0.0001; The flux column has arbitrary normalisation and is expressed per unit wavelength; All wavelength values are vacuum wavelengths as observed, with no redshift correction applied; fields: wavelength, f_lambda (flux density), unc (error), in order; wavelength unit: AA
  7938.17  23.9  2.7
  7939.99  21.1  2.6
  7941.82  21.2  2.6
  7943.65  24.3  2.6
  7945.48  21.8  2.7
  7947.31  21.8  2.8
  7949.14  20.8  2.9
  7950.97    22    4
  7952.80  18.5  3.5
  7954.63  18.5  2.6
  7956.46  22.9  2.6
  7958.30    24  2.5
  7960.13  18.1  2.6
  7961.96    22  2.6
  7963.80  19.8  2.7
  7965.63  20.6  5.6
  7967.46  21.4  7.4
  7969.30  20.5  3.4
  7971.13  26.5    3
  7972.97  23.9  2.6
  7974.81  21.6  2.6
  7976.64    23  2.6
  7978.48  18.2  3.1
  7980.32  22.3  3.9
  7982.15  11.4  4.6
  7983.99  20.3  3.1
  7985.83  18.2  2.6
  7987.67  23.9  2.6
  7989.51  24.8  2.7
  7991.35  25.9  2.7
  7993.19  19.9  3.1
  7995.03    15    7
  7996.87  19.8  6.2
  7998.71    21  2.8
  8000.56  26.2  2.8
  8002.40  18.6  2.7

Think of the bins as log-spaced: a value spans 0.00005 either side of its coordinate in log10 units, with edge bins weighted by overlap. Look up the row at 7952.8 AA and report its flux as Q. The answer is 18.5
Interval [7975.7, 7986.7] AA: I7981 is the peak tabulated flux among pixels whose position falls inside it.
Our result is 23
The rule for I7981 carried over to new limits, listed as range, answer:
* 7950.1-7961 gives 24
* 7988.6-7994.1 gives 25.9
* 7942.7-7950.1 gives 24.3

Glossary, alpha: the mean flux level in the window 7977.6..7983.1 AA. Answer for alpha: 17.3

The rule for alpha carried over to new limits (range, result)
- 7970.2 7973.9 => 25.1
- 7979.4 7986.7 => 18.1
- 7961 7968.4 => 20.9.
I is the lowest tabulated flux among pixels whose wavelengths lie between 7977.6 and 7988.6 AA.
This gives 11.4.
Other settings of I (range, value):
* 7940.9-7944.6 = 21.2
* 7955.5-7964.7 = 18.1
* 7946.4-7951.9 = 20.8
